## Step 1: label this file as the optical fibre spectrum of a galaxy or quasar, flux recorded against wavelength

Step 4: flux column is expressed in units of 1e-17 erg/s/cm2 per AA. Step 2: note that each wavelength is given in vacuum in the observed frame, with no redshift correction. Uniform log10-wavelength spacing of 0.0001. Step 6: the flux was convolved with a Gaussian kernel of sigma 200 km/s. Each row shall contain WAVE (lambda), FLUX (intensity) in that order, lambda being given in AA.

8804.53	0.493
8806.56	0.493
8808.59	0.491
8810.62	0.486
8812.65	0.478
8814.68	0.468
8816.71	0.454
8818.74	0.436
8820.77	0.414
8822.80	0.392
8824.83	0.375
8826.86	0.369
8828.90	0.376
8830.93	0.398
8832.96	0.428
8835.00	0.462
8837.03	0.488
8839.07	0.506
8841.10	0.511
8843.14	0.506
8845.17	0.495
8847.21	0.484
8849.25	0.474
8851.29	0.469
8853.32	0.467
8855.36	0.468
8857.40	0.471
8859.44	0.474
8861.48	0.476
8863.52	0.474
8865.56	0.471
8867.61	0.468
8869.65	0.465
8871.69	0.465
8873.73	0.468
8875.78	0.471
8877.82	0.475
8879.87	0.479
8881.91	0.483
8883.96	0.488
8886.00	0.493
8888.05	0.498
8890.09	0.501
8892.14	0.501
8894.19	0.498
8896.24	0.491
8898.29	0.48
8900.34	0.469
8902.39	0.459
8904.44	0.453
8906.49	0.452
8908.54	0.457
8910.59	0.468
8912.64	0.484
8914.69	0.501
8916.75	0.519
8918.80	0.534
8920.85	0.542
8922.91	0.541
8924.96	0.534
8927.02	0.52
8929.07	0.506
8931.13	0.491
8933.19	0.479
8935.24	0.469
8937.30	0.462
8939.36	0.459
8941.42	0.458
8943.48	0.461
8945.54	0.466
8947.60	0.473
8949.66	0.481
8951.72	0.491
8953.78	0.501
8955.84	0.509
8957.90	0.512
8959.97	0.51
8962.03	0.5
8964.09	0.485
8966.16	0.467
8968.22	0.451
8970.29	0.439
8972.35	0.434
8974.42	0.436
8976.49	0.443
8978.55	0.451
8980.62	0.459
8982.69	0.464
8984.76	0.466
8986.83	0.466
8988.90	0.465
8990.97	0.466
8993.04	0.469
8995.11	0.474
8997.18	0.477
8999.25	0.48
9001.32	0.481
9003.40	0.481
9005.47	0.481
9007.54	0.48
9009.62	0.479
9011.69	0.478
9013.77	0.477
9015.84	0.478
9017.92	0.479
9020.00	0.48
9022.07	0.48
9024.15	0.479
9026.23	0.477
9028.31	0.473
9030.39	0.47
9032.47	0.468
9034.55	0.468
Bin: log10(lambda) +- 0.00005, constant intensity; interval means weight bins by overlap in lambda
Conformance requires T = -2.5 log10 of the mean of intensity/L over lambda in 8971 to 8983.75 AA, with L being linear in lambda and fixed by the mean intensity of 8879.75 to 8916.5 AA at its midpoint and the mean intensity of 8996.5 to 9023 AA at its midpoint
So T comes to 0.08 mag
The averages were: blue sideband 0.482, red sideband 0.479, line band 0.448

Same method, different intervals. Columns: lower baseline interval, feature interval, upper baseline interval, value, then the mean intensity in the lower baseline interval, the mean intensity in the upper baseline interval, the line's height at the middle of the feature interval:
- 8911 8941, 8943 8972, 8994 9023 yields 0.026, 0.501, 0.479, 0.493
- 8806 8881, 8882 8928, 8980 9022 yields -0.064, 0.461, 0.474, 0.466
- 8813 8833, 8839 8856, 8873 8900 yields -0.107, 0.412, 0.486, 0.441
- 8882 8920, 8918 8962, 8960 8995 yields -0.048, 0.486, 0.462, 0.474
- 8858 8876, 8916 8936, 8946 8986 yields -0.095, 0.47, 0.472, 0.471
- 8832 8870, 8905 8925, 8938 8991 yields -0.062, 0.477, 0.47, 0.473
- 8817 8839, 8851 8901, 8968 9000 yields -0.113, 0.419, 0.459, 0.431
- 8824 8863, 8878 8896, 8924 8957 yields -0.048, 0.458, 0.485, 0.47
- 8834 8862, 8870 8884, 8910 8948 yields 0.028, 0.482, 0.494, 0.486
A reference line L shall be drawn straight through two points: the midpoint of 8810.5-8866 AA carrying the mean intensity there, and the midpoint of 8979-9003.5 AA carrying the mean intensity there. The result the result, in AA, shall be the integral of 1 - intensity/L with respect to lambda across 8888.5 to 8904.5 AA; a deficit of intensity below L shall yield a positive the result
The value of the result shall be -0.8 AA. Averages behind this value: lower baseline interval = 0.456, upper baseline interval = 0.47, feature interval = 0.484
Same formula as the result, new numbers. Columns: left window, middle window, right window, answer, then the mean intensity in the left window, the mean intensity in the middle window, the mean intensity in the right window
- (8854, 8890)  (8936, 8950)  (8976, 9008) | 0.2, 0.476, 0.465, 0.469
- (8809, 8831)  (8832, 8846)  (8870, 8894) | -1.3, 0.425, 0.485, 0.484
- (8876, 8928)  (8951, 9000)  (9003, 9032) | 1.2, 0.492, 0.471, 0.478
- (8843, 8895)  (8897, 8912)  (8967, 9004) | 0.3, 0.48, 0.464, 0.461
